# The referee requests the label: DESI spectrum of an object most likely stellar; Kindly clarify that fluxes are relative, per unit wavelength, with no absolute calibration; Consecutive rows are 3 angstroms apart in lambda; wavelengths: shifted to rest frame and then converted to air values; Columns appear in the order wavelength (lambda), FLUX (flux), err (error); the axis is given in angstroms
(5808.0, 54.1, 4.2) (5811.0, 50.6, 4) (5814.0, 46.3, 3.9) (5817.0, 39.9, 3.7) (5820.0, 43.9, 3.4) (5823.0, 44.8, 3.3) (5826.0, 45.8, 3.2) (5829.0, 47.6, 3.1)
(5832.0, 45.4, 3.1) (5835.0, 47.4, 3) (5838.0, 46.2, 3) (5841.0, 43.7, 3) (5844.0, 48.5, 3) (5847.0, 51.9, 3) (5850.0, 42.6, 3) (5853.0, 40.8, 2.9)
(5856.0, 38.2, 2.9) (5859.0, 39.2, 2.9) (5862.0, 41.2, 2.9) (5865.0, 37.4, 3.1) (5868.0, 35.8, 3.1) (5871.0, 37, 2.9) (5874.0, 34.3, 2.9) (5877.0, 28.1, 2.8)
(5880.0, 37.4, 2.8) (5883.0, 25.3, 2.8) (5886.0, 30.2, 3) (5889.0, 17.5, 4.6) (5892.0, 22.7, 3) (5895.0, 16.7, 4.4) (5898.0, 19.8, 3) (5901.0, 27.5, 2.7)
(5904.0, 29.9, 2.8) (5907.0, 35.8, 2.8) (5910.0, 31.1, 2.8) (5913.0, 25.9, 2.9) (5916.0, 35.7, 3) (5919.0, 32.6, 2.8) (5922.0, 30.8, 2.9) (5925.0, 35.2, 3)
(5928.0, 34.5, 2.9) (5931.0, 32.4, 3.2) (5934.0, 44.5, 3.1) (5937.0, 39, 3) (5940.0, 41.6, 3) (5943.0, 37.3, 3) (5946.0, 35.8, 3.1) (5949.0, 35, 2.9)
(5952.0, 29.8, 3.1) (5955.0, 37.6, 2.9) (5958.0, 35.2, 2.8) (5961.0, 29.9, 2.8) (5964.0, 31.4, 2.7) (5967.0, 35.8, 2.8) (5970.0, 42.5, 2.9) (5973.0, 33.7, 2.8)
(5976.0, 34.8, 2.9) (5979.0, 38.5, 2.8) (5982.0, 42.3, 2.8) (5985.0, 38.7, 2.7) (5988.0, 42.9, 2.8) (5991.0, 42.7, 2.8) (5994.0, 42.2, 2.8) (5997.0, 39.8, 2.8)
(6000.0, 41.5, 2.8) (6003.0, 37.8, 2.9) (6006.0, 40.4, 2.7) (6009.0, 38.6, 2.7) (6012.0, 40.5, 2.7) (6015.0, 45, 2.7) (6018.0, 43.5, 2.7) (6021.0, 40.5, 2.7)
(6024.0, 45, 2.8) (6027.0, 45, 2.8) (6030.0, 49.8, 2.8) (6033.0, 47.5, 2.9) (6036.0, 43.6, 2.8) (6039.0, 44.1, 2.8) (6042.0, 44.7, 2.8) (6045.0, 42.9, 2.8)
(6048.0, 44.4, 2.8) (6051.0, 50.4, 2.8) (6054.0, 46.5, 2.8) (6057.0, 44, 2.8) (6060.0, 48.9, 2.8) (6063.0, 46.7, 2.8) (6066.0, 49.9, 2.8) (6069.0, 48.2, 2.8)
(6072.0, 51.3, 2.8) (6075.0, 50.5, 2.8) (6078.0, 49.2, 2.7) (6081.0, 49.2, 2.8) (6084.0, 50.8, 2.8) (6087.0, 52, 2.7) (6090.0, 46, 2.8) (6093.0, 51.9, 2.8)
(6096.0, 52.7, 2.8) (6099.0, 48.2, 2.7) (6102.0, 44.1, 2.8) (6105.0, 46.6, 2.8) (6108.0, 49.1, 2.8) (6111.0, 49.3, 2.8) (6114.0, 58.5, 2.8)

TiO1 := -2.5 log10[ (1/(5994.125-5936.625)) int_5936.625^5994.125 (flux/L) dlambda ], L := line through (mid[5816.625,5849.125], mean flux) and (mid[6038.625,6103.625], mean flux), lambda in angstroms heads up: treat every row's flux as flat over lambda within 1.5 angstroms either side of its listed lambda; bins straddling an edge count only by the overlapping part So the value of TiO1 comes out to 0.26 mag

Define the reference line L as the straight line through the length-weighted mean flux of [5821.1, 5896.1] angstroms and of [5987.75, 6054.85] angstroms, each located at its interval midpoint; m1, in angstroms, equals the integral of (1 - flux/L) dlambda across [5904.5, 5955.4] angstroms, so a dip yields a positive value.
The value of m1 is 7.01 angstroms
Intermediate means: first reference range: 38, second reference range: 43.4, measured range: 34.8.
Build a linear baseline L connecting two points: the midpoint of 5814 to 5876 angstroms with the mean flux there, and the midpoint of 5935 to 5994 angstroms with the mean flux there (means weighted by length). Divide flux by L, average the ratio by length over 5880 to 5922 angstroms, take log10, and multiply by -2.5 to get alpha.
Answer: 0.41 mag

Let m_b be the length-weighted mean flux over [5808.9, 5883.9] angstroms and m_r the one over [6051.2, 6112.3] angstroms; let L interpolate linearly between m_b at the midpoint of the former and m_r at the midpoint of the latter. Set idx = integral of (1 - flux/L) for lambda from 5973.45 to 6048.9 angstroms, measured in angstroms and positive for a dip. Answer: 7.4 angstroms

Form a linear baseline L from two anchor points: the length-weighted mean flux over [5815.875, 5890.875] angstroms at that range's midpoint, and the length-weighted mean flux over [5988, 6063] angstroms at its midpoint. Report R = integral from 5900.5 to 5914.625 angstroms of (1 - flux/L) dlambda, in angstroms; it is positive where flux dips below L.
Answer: 3.66 angstroms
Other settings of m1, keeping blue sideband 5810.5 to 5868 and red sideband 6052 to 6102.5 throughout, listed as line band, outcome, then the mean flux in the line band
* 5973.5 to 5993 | 3.0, 39.7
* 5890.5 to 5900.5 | 5.5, 20.5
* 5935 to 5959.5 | 5.1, 36.6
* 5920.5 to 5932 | 3.1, 33.3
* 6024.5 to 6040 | 0.6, 46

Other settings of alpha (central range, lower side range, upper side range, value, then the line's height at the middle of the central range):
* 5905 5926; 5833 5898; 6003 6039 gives 0.19 mag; 38.4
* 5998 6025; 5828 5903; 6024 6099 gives 0.09 mag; 44.8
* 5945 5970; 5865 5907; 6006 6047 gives 0.06 mag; 36.3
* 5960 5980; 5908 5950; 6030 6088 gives 0.11 mag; 39.1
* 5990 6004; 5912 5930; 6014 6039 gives 0.02 mag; 41.5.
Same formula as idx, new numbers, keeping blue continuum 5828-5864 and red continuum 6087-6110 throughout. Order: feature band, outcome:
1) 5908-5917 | 2.9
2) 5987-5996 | 0.8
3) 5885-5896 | 5.7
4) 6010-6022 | 1.2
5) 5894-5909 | 6.2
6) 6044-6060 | 0.6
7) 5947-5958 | 2.8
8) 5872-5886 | 4.2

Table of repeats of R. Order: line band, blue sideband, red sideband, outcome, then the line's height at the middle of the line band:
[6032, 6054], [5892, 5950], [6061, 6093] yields 0.2 angstroms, 45.8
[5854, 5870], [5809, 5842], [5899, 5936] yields 0.9 angstroms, 40.7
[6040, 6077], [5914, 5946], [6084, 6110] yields -1.1 angstroms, 46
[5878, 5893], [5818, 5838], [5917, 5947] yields 5.1 angstroms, 40.5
